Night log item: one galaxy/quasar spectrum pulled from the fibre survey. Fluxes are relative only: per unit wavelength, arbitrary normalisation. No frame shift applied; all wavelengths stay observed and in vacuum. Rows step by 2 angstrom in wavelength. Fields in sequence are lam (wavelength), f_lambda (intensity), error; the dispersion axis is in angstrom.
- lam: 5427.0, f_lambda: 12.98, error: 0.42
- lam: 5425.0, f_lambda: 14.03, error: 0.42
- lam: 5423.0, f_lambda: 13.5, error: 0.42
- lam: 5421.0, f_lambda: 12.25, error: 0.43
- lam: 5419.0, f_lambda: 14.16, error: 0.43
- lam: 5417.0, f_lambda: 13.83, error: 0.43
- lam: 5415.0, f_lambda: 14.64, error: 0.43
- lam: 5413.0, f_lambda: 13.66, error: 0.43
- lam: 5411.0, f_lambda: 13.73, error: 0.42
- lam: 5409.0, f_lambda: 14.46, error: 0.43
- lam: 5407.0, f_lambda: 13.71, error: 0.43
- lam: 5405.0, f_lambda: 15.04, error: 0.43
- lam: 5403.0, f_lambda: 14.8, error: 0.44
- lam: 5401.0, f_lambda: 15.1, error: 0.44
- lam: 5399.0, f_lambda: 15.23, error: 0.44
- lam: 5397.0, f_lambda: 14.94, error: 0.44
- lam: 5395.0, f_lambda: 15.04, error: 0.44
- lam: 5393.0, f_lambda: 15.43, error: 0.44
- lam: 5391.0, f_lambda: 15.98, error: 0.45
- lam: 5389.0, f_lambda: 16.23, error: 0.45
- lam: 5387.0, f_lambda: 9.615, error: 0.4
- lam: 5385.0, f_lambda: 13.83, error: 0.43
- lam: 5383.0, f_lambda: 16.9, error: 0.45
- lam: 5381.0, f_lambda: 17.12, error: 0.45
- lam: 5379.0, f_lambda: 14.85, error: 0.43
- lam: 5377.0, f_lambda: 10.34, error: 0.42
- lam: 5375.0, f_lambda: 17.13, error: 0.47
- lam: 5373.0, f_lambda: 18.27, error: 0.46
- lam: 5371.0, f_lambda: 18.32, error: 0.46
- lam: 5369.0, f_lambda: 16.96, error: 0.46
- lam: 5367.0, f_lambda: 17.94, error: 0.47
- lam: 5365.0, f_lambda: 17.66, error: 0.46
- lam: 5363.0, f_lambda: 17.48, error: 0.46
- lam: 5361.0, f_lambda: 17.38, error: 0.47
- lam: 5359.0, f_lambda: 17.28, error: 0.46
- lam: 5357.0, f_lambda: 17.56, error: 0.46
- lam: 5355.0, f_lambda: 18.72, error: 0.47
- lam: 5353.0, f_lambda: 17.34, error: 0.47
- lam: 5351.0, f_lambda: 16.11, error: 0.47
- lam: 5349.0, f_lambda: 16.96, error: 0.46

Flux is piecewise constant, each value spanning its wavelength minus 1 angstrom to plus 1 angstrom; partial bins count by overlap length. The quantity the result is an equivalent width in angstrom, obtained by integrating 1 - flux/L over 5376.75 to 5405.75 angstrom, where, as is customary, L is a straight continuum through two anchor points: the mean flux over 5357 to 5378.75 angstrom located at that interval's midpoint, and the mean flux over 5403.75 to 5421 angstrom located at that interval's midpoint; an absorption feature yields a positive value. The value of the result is 1.0 angstrom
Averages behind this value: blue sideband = 16.8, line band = 14.8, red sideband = 14.1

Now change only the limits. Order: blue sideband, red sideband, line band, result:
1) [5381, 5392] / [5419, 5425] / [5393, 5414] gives -0.8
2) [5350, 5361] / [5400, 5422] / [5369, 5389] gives 0.9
